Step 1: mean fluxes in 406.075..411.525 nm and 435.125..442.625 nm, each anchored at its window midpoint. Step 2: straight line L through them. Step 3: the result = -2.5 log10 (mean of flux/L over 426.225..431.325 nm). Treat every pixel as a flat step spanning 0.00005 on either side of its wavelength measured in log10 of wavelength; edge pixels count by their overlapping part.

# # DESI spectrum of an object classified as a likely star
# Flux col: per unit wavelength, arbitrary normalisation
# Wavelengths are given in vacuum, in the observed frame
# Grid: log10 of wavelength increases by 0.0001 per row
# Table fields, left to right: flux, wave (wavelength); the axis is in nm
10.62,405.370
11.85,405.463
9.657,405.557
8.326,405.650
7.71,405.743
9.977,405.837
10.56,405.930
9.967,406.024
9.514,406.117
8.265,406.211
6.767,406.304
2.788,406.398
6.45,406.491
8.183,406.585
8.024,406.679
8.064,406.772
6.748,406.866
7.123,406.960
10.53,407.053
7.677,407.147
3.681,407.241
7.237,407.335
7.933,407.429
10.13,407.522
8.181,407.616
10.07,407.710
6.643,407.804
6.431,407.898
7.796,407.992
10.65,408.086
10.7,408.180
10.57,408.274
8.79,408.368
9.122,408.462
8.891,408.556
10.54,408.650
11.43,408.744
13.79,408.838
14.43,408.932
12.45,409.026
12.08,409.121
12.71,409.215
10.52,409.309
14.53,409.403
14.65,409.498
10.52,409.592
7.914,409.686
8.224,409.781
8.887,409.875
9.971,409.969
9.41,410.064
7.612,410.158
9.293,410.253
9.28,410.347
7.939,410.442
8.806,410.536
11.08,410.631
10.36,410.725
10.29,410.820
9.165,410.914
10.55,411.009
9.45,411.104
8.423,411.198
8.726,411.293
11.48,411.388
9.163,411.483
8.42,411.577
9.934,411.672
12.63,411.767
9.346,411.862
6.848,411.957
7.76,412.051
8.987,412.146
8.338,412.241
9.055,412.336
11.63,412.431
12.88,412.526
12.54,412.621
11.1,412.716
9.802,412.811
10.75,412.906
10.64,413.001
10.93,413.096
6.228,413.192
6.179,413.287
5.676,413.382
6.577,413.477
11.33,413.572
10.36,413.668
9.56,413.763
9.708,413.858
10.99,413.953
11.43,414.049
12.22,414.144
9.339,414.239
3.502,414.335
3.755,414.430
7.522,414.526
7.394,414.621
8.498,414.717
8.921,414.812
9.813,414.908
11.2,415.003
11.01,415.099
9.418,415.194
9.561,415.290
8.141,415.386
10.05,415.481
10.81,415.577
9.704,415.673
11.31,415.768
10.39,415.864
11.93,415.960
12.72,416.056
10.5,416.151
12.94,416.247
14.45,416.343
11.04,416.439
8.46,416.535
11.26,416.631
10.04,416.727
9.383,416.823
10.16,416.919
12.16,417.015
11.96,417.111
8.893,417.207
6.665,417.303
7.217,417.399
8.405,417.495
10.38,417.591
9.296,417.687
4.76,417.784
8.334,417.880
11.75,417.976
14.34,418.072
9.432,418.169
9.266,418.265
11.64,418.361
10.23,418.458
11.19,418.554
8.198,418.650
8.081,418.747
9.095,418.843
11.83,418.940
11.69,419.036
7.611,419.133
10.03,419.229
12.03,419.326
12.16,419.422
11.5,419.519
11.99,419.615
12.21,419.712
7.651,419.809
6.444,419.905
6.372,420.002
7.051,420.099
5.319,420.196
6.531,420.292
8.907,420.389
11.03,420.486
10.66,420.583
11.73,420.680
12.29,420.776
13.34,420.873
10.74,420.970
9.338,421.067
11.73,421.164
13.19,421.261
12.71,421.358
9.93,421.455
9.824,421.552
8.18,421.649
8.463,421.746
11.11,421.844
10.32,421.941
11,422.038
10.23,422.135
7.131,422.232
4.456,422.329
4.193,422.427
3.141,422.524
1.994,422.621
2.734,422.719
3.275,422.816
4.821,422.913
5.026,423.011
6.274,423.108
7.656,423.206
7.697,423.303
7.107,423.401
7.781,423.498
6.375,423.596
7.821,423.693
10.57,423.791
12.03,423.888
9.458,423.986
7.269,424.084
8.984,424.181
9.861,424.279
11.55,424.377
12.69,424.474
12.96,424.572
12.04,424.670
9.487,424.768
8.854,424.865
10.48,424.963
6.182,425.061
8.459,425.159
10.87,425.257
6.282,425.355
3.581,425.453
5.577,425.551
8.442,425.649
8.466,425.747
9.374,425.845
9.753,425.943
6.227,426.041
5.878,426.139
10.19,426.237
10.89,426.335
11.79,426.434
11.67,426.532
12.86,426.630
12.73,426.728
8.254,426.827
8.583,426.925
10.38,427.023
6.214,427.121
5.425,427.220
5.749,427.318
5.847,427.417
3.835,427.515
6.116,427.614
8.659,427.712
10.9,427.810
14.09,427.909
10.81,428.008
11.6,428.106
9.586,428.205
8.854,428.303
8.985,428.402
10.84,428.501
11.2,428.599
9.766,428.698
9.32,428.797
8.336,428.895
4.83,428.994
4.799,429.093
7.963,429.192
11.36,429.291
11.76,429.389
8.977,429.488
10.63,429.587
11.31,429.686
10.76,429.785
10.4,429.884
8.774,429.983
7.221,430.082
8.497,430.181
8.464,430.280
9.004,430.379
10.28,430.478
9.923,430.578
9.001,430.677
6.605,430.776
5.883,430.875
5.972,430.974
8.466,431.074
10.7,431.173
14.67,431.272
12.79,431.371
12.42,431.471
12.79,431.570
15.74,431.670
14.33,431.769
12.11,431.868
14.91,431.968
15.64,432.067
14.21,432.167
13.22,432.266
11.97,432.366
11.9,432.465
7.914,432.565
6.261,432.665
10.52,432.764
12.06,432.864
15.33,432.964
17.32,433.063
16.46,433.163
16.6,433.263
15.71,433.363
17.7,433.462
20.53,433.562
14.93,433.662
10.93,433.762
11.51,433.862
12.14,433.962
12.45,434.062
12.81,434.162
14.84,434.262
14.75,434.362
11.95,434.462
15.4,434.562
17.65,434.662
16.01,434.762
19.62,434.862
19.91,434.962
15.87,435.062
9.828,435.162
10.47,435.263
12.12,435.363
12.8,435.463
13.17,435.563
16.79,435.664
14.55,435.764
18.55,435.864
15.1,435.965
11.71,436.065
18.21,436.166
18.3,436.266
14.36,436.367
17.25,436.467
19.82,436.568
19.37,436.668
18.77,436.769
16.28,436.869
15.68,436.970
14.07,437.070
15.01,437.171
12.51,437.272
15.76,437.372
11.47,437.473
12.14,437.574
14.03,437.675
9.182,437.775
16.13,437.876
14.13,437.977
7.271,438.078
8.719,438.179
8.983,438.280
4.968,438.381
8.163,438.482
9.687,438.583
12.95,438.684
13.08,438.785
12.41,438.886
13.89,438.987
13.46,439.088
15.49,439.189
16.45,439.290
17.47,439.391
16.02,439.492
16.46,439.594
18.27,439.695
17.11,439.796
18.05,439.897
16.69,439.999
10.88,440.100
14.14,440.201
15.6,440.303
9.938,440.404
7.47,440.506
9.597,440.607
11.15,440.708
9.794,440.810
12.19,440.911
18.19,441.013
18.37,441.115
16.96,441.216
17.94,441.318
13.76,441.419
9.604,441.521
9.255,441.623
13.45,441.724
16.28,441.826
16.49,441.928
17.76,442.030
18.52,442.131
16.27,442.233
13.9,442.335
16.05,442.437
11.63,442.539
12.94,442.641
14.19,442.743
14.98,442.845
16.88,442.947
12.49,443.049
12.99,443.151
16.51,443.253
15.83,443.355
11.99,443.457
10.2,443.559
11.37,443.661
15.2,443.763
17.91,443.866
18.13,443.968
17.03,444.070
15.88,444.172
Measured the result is 0.33 mag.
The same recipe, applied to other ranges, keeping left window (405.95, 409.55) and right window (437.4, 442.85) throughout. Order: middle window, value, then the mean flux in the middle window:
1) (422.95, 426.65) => 0.29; 8.86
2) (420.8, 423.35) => 0.35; 8.06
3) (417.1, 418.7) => 0.13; 9.47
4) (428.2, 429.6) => 0.31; 9.1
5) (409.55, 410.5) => 0.09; 8.9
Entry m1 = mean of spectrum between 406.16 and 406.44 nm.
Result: 6.03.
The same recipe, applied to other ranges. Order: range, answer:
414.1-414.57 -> 7.22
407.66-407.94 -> 7.73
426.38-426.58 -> 11.7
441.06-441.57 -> 15.4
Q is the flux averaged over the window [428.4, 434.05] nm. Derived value 11.3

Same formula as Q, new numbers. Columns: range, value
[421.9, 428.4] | 8.33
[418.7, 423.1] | 8.84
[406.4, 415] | 9.35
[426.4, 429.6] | 9.15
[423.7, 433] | 9.77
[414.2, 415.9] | 8.9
